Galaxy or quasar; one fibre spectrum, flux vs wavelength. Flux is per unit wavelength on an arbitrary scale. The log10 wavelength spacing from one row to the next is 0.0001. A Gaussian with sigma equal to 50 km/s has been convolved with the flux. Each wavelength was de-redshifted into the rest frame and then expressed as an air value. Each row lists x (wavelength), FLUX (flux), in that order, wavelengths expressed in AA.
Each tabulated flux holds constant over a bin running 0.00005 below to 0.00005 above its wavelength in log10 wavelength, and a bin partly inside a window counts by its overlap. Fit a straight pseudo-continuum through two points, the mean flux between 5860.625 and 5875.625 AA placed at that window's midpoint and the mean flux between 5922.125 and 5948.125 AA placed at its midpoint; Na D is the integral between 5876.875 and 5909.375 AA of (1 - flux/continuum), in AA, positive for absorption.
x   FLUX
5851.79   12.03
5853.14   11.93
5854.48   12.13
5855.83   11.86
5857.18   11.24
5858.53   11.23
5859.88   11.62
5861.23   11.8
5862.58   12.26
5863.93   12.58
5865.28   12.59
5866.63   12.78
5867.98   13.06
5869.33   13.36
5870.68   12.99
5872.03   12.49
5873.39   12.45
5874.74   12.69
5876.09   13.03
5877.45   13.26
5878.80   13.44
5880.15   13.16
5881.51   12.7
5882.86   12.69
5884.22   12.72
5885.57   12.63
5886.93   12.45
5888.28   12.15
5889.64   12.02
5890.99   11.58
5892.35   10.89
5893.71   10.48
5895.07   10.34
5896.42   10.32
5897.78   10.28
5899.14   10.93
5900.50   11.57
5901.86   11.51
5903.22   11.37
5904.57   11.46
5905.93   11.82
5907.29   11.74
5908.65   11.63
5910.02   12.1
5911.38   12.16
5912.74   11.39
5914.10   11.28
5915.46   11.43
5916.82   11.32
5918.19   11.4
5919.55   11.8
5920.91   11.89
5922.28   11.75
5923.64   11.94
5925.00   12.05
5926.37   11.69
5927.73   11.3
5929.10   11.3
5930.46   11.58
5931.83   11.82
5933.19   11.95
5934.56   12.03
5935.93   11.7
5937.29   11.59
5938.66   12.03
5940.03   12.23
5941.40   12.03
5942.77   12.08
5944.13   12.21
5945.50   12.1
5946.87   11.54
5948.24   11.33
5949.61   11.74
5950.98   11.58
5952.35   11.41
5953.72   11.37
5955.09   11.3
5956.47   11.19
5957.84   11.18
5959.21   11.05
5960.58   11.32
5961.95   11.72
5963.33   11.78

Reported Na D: 1.5 AA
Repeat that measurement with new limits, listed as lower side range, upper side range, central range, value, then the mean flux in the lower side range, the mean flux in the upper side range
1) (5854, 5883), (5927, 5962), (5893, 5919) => 1.7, 12.5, 11.6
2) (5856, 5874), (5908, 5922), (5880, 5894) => -0.1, 12.3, 11.6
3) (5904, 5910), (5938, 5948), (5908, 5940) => 0.3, 11.7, 12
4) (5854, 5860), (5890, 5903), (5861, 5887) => -3.4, 11.6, 10.9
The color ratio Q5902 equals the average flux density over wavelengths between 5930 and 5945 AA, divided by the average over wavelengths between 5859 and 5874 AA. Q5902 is 0.95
